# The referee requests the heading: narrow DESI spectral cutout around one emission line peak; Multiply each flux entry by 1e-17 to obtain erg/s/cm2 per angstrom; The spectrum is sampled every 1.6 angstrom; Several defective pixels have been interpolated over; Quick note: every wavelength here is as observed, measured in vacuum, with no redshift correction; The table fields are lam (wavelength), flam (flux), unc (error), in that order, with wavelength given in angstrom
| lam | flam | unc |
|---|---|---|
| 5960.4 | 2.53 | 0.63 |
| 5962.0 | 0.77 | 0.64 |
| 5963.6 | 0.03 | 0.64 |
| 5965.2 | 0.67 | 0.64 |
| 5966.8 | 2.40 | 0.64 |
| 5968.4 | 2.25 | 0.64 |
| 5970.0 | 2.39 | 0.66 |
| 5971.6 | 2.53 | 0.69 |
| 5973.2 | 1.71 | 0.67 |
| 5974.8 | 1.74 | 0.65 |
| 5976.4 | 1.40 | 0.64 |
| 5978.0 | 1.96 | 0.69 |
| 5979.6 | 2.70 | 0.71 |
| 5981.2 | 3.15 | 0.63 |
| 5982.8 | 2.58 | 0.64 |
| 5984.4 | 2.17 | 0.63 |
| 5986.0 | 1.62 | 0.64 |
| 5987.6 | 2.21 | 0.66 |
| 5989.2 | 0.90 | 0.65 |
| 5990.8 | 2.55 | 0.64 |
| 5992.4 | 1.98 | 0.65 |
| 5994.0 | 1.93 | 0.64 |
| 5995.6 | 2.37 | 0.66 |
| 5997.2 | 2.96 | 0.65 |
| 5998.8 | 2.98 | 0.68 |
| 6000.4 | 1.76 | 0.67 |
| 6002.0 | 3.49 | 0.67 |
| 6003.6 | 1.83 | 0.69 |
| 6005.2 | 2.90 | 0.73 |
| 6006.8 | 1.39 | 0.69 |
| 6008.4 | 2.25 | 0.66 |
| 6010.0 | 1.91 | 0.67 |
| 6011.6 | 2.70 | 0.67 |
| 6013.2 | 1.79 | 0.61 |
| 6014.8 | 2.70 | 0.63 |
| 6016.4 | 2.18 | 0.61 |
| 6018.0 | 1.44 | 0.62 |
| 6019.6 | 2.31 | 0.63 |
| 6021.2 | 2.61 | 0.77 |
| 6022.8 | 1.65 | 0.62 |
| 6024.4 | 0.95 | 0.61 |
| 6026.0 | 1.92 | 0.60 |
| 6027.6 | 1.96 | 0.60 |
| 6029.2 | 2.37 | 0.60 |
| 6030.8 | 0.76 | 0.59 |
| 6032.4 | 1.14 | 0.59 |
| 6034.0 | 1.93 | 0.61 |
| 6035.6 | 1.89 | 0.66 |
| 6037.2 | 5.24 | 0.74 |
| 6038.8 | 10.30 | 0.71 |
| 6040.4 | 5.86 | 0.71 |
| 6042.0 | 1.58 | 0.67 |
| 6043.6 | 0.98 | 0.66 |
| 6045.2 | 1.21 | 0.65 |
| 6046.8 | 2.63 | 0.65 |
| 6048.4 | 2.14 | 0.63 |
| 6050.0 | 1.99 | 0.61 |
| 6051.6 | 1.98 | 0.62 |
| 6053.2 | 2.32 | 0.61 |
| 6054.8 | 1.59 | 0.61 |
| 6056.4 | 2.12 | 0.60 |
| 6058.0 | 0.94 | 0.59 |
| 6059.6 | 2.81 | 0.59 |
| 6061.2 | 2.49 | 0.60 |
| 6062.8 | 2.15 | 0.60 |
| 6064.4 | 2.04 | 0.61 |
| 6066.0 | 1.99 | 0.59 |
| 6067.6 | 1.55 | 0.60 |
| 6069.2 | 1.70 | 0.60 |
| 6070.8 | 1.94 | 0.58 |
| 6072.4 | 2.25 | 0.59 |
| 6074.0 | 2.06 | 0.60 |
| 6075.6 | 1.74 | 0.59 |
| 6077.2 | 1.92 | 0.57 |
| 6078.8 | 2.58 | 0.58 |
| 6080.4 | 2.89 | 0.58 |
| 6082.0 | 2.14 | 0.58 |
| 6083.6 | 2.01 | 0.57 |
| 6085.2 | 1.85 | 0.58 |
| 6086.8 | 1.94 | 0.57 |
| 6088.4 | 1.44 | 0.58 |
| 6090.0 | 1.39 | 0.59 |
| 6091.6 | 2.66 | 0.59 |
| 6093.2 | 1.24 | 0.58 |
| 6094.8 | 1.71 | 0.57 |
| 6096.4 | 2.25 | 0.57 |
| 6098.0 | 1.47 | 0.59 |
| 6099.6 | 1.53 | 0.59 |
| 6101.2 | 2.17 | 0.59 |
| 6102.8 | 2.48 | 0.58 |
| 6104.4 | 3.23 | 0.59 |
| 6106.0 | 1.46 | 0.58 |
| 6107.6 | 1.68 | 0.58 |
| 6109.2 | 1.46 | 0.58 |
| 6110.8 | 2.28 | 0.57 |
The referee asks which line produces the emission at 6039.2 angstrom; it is H-beta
